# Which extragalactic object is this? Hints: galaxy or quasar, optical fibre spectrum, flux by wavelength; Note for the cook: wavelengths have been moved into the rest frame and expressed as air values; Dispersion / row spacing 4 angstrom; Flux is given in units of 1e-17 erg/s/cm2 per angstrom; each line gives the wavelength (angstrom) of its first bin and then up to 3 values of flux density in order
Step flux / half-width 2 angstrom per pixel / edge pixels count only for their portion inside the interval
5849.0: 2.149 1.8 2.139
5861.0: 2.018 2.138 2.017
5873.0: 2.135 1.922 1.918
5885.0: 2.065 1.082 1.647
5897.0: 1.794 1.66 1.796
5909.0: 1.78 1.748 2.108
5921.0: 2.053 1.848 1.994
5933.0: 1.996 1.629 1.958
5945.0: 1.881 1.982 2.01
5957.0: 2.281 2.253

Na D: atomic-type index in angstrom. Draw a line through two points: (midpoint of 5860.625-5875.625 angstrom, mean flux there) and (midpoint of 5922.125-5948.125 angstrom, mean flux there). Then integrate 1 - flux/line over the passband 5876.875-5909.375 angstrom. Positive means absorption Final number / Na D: 4.5 angstrom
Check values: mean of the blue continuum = 2.08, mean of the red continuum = 1.89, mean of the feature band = 1.73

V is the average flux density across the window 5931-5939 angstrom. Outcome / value 1.81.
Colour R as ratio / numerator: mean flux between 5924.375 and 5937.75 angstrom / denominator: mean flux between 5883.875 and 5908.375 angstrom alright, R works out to 1.14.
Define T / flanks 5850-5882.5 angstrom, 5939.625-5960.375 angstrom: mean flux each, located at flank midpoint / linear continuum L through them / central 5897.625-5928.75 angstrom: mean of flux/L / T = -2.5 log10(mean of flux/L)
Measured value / 0.09 mag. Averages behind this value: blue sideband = 2.02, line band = 1.86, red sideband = 2.04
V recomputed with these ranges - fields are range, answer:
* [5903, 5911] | 1.79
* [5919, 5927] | 1.95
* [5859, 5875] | 2.08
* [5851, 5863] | 1.99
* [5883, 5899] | 1.65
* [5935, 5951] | 1.86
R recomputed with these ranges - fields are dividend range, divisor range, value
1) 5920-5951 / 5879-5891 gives 1.13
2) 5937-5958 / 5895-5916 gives 1.11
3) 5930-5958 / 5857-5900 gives 1.04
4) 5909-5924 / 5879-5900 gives 1.14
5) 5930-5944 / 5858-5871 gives 0.91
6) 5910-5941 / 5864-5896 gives 1.03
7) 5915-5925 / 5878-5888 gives 1.07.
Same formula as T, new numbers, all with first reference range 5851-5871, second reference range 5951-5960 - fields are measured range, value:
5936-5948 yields 0.16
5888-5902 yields 0.30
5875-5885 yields 0.05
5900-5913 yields 0.19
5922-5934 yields 0.09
